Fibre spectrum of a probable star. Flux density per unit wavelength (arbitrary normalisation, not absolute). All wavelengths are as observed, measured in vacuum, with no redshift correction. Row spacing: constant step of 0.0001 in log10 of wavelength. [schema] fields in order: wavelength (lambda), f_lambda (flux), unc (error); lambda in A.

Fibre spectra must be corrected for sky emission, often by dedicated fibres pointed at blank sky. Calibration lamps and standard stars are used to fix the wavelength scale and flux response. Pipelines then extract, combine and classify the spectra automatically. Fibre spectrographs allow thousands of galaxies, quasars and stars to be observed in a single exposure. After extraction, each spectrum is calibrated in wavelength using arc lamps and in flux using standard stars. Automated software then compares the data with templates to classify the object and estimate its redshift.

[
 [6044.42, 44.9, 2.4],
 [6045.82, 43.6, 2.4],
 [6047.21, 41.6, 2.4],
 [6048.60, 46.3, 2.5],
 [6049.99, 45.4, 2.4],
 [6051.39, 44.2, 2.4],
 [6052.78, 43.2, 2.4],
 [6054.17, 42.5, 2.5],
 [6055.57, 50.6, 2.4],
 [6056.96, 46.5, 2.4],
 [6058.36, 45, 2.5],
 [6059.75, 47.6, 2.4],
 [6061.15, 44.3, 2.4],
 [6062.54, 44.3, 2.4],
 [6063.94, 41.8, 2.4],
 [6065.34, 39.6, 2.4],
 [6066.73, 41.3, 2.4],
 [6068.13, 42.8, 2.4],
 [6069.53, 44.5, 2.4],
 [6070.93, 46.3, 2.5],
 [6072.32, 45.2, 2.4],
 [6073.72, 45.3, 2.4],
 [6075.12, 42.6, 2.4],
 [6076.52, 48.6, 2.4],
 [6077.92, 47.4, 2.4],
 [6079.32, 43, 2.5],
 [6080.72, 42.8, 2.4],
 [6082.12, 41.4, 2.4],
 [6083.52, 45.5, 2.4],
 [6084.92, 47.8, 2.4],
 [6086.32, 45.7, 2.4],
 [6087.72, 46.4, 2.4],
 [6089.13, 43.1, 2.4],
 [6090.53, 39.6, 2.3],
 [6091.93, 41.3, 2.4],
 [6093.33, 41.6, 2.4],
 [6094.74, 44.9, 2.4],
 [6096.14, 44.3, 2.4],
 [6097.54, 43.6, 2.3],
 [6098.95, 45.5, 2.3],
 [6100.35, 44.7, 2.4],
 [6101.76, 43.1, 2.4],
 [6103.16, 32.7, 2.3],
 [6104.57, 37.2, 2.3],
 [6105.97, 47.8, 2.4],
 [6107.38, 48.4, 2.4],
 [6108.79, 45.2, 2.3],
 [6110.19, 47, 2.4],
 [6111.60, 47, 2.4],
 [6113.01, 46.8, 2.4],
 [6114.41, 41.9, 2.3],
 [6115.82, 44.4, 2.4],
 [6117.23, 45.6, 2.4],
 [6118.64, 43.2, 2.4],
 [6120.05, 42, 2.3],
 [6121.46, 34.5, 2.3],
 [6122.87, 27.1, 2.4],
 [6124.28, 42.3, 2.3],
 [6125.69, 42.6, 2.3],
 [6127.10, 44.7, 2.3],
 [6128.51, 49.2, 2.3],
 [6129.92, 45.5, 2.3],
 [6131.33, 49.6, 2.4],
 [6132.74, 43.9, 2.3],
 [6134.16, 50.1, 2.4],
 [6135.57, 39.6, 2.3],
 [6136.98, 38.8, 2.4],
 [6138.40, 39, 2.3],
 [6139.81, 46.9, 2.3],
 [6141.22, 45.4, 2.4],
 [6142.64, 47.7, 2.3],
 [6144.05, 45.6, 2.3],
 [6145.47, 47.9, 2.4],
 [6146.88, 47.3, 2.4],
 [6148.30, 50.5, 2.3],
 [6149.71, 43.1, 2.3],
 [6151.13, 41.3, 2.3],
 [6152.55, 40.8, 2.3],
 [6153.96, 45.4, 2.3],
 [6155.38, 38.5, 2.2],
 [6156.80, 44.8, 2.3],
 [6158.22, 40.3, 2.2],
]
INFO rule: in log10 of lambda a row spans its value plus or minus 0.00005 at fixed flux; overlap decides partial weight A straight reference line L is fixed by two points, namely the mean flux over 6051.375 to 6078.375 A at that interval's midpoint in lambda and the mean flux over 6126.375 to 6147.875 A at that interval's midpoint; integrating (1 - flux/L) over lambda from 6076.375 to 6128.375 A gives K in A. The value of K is 2.1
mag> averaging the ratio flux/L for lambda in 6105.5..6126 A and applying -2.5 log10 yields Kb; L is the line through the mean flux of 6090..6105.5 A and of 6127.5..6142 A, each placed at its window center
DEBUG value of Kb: 0.01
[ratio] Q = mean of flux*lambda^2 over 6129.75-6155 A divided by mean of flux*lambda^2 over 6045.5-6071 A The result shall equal 1.04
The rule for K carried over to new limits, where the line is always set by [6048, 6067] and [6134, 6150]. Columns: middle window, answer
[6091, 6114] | 0.5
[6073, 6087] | -0.1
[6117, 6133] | 0.9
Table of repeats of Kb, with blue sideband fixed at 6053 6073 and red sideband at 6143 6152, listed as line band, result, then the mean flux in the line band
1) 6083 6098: 0.02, 44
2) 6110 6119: 0.01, 45.1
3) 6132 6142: 0.06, 43.4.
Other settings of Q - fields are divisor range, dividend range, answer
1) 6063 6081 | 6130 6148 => 1.05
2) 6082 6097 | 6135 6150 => 1.04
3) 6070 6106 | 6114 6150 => 1.02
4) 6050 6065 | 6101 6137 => 0.98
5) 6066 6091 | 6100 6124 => 0.96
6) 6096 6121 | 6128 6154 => 1.04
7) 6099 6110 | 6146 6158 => 1.03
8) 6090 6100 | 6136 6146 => 1.04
